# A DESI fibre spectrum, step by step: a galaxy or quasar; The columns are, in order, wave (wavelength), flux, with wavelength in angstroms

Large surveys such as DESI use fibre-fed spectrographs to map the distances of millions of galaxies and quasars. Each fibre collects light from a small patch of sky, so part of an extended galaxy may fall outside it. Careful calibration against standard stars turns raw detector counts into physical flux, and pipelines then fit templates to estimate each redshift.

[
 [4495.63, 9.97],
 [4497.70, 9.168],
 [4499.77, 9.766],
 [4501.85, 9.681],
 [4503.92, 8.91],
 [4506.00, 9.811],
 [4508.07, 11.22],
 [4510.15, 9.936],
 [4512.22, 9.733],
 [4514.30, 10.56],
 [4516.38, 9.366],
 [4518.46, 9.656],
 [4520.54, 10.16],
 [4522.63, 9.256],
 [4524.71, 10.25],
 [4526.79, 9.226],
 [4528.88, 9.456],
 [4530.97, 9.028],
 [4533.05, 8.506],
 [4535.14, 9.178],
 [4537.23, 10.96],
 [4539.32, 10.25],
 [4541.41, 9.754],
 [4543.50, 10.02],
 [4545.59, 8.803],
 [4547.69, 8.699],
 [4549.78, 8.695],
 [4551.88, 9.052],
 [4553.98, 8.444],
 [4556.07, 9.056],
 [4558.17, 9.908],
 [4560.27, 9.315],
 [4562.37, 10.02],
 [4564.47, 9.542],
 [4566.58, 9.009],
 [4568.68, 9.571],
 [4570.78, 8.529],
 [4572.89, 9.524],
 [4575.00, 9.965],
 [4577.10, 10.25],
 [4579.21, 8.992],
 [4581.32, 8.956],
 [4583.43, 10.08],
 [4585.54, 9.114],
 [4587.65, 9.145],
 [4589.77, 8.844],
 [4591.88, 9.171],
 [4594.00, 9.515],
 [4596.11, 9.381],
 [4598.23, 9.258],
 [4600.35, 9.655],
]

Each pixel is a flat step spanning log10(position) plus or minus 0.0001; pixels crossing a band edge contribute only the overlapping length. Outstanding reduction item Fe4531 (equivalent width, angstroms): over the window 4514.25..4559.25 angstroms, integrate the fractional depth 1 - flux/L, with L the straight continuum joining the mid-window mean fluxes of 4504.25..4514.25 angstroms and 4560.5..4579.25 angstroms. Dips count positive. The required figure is 1.8 angstroms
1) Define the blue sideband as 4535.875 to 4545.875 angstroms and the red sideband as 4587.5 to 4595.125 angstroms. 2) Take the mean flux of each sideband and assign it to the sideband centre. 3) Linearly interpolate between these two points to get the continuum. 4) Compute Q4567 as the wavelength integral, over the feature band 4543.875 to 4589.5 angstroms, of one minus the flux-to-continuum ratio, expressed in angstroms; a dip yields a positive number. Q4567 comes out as 1.5 angstroms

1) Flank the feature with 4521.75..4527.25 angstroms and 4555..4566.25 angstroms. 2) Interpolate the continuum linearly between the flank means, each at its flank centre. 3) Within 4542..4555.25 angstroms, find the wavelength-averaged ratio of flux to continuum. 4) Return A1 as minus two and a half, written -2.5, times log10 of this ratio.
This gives 0.07 mag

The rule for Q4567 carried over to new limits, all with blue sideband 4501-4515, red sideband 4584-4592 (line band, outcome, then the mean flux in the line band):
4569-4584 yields -0.3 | 9.46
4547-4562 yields 0.6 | 9.08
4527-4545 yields 0.1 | 9.6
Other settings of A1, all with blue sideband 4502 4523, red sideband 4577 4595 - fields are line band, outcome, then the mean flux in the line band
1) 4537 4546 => -0.034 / 9.95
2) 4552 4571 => 0.022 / 9.29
